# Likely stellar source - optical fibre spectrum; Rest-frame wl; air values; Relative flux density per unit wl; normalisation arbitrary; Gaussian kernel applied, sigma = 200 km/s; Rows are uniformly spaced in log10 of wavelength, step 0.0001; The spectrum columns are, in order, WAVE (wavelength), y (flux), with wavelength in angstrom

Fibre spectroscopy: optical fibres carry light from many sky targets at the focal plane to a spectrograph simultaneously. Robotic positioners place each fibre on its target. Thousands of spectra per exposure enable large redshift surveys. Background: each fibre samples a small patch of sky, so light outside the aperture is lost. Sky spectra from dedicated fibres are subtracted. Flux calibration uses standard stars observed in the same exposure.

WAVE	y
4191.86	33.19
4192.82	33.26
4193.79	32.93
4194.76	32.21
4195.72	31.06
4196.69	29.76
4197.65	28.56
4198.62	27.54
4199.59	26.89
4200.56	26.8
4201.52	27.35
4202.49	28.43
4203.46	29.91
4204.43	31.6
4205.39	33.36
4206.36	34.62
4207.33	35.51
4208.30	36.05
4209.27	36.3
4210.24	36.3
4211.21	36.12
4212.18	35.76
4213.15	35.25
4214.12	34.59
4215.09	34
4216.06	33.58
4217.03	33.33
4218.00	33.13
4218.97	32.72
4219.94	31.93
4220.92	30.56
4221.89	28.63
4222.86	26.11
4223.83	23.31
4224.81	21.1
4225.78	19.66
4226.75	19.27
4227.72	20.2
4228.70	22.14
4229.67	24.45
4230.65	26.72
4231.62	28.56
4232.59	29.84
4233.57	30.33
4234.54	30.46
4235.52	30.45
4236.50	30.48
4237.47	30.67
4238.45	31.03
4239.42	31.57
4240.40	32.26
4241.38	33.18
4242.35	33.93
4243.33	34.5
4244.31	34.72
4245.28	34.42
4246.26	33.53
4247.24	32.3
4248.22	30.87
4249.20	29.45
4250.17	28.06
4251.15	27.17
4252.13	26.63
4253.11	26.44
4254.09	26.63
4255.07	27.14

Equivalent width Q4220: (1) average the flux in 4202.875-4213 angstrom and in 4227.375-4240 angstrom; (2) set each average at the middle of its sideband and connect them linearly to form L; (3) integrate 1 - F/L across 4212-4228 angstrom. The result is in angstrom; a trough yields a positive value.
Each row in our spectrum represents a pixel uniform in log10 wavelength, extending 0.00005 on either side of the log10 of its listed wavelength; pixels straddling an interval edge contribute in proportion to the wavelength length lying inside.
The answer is 1.4 angstrom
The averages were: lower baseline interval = 34.5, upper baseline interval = 28.3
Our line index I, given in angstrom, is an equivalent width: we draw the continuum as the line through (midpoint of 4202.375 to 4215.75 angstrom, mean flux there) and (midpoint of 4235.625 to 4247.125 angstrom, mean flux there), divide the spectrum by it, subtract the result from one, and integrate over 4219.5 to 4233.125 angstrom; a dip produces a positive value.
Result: 3.4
